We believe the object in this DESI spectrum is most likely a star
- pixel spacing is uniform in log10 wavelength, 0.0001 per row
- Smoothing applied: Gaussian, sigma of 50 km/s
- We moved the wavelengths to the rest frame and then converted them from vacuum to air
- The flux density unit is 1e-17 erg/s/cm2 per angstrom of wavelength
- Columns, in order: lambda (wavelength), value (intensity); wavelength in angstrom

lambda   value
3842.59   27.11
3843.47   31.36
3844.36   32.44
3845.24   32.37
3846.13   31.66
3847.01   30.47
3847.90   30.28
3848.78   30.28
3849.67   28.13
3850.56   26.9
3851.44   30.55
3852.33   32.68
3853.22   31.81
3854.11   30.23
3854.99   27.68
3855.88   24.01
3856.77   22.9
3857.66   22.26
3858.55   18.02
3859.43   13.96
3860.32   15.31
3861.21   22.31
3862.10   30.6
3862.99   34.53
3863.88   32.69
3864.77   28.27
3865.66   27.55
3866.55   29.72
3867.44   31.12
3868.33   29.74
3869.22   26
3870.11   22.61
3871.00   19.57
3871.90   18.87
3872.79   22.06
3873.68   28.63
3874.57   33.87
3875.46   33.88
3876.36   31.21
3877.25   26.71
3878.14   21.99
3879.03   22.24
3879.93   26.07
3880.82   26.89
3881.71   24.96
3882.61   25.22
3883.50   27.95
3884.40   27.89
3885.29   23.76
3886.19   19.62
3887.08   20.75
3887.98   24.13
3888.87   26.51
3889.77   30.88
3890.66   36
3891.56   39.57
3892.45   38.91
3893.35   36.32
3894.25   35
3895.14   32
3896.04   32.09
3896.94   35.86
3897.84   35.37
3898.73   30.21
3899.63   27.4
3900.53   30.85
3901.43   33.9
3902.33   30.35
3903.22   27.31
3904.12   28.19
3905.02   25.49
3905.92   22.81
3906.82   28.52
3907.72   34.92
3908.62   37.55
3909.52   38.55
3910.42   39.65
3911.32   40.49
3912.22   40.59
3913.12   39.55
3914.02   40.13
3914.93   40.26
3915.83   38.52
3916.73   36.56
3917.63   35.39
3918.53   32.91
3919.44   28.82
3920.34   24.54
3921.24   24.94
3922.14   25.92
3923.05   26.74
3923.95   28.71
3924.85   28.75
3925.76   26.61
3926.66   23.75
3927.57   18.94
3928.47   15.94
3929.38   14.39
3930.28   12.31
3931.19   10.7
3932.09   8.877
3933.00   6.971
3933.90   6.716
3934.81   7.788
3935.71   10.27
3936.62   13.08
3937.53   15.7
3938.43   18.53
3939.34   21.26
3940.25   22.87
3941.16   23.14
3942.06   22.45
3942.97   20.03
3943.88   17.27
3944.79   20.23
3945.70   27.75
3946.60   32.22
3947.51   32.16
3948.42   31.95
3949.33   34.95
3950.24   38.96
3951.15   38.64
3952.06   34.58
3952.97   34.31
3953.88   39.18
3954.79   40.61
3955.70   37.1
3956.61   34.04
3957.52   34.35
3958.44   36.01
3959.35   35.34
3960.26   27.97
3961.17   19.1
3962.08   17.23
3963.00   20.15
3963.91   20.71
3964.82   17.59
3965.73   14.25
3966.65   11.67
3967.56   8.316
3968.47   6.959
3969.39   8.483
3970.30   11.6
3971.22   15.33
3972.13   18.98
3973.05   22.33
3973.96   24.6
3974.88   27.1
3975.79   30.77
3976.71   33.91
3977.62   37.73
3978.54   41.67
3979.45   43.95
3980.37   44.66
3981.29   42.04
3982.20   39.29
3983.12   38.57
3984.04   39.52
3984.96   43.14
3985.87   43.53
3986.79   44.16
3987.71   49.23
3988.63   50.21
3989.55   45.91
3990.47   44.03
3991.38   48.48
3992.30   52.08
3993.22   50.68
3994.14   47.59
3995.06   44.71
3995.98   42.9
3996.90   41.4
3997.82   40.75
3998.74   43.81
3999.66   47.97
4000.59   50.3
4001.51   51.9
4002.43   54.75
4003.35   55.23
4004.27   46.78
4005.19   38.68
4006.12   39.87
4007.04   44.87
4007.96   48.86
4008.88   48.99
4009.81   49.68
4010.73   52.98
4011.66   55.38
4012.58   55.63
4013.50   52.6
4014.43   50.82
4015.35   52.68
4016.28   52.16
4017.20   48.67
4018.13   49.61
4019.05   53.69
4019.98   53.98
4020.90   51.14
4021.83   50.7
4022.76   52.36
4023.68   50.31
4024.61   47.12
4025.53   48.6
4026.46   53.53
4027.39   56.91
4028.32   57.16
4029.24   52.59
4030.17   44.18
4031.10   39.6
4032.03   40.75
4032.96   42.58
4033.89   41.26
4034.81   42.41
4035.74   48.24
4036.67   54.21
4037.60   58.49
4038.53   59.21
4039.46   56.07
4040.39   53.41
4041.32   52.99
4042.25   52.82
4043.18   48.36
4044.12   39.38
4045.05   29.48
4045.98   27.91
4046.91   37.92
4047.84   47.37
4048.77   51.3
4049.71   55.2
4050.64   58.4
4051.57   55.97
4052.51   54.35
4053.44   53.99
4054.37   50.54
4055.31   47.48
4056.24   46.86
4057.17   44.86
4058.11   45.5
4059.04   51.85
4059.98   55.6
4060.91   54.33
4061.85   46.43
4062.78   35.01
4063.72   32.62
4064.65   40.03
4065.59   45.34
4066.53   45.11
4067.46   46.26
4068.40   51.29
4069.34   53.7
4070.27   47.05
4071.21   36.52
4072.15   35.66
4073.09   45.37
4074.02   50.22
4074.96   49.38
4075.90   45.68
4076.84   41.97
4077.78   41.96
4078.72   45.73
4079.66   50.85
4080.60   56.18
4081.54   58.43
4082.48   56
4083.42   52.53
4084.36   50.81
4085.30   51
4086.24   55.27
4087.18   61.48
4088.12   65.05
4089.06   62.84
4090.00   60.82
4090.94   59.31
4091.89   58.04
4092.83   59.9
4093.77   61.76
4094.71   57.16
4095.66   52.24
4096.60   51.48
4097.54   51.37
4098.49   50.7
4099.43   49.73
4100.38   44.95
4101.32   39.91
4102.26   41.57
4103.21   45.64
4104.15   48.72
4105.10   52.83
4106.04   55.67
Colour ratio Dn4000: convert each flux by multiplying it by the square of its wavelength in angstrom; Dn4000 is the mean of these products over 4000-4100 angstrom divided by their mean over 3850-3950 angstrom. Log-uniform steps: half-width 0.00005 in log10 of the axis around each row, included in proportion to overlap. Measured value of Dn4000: 2.0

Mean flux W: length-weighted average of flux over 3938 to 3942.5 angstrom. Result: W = 21.7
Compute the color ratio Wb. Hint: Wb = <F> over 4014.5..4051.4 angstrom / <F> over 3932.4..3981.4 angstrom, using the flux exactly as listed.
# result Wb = 2.0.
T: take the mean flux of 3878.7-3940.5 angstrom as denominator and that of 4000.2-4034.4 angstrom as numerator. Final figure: 1.83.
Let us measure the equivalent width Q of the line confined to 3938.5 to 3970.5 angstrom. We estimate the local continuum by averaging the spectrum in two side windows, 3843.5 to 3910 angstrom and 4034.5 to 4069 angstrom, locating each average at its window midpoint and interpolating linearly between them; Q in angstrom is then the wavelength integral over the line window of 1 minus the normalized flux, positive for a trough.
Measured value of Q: 9.92 angstrom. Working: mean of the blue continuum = 28.5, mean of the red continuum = 48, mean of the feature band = 25.5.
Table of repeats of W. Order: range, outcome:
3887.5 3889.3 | 25.2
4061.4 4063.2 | 40.9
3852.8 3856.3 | 28.5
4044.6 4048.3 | 35.7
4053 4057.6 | 48.8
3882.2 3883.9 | 26.6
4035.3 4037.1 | 51.2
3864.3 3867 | 28.6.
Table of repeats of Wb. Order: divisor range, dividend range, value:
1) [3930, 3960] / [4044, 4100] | 1.99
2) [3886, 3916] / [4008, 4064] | 1.50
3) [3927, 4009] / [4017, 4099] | 1.60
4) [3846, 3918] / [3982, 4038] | 1.63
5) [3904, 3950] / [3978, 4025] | 1.86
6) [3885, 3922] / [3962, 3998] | 1.03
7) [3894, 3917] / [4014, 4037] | 1.46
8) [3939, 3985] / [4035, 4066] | 1.72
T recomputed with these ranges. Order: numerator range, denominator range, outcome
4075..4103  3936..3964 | 1.90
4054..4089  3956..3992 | 1.58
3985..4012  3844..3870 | 1.71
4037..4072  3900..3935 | 1.74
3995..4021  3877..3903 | 1.67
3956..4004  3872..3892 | 1.29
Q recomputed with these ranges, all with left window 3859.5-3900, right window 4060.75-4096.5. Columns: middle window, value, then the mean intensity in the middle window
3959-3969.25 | 5.4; 17.6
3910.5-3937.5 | 6.8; 24.5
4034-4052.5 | -0.9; 48.9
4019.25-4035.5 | -1.4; 48.6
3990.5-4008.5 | -2.3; 46.9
